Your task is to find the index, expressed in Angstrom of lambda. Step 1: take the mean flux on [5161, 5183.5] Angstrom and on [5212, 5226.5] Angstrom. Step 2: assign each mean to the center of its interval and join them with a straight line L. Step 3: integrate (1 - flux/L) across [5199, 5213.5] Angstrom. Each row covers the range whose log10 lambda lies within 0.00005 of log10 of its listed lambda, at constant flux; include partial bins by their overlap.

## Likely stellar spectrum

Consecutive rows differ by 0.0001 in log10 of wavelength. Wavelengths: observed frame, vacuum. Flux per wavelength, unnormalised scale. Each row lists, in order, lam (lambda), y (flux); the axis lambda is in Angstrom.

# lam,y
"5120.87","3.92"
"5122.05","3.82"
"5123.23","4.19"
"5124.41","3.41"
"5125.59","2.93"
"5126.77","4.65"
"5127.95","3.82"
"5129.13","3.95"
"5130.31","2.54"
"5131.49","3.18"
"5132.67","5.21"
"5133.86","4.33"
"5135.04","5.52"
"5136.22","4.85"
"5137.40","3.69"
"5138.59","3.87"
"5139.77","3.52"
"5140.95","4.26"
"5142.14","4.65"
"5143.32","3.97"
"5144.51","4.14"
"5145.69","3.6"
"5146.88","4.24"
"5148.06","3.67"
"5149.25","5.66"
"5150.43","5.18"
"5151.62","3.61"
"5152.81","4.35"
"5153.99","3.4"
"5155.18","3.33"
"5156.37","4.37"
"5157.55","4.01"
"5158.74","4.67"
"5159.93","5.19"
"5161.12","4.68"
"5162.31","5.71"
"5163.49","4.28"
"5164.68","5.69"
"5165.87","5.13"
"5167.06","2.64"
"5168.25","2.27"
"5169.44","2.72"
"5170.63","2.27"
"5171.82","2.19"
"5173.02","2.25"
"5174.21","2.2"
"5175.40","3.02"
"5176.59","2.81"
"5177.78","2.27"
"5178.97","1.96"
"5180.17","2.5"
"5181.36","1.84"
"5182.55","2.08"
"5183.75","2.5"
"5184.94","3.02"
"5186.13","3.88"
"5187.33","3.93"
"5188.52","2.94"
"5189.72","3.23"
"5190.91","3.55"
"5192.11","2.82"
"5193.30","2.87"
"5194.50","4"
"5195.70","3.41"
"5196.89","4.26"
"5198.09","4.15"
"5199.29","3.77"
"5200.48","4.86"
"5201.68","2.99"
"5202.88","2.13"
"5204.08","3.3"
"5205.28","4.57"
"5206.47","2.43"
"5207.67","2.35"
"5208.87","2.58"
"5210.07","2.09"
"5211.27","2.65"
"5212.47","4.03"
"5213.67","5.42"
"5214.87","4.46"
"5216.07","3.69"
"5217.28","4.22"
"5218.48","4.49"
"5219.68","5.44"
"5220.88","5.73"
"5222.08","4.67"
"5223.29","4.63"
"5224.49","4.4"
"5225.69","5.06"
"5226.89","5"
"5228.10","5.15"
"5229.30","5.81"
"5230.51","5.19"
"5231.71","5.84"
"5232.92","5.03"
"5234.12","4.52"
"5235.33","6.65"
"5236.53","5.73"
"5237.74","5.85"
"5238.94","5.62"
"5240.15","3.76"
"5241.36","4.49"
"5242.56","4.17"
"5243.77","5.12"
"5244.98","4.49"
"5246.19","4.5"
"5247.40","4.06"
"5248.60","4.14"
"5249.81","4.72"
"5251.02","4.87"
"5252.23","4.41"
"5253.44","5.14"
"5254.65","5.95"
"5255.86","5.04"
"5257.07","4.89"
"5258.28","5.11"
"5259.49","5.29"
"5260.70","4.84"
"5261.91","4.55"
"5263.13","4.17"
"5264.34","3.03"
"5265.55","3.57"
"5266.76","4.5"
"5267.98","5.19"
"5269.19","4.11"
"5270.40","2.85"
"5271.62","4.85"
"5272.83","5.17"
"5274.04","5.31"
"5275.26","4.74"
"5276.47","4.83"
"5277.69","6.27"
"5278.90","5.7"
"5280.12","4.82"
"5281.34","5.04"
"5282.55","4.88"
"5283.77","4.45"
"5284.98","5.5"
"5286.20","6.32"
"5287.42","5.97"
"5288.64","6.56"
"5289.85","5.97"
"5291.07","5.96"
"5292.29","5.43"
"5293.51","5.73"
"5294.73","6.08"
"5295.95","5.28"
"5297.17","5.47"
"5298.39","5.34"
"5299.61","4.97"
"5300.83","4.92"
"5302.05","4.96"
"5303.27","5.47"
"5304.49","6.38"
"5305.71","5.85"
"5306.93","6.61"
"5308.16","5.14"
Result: 3.5 Angstrom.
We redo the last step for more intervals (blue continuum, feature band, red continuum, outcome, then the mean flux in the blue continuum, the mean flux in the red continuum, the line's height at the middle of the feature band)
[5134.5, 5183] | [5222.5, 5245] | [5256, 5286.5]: -3.4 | 3.72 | 4.79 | 4.43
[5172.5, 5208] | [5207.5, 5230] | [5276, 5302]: -3.3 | 3.07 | 5.49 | 3.77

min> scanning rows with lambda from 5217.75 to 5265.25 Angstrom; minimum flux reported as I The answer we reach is 3.03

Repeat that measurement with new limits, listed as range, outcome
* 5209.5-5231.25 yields 2.09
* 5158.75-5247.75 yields 1.84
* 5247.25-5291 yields 2.85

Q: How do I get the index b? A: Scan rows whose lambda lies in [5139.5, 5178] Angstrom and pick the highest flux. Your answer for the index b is 5.71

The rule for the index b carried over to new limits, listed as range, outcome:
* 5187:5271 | 6.65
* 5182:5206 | 4.86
